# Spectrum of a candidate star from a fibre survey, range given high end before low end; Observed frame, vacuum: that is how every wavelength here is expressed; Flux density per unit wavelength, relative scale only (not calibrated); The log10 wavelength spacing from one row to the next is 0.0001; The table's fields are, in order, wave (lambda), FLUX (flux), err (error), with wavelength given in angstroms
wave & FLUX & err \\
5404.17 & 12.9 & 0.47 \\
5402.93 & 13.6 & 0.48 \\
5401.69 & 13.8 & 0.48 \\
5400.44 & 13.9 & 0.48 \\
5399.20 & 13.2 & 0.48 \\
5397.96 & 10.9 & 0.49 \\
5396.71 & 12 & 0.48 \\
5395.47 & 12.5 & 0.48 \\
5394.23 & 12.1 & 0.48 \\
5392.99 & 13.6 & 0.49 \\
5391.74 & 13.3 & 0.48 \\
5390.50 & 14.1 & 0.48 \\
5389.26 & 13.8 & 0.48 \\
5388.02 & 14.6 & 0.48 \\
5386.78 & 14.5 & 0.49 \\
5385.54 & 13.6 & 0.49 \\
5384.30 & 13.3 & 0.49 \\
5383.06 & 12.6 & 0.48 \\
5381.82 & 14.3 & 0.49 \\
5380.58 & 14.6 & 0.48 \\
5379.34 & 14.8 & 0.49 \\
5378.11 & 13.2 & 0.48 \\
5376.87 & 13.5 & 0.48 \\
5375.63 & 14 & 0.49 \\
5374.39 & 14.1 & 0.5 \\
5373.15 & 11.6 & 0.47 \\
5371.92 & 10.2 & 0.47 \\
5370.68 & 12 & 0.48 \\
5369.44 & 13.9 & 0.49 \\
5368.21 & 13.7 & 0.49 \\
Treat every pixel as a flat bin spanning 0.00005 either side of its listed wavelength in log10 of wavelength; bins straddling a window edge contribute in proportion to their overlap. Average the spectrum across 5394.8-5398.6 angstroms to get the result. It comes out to 11.8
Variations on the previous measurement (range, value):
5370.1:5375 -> 12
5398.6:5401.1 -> 13.5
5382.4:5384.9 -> 13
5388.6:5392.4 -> 13.7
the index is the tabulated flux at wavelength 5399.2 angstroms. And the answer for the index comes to 13.2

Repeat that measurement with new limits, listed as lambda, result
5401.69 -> 13.8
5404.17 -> 12.9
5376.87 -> 13.5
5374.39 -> 14.1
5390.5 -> 14.1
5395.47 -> 12.5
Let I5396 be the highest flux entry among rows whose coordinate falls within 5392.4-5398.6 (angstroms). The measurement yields 13.6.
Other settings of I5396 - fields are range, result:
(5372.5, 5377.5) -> 14.1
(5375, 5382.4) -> 14.8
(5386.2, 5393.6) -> 14.6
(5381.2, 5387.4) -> 14.5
